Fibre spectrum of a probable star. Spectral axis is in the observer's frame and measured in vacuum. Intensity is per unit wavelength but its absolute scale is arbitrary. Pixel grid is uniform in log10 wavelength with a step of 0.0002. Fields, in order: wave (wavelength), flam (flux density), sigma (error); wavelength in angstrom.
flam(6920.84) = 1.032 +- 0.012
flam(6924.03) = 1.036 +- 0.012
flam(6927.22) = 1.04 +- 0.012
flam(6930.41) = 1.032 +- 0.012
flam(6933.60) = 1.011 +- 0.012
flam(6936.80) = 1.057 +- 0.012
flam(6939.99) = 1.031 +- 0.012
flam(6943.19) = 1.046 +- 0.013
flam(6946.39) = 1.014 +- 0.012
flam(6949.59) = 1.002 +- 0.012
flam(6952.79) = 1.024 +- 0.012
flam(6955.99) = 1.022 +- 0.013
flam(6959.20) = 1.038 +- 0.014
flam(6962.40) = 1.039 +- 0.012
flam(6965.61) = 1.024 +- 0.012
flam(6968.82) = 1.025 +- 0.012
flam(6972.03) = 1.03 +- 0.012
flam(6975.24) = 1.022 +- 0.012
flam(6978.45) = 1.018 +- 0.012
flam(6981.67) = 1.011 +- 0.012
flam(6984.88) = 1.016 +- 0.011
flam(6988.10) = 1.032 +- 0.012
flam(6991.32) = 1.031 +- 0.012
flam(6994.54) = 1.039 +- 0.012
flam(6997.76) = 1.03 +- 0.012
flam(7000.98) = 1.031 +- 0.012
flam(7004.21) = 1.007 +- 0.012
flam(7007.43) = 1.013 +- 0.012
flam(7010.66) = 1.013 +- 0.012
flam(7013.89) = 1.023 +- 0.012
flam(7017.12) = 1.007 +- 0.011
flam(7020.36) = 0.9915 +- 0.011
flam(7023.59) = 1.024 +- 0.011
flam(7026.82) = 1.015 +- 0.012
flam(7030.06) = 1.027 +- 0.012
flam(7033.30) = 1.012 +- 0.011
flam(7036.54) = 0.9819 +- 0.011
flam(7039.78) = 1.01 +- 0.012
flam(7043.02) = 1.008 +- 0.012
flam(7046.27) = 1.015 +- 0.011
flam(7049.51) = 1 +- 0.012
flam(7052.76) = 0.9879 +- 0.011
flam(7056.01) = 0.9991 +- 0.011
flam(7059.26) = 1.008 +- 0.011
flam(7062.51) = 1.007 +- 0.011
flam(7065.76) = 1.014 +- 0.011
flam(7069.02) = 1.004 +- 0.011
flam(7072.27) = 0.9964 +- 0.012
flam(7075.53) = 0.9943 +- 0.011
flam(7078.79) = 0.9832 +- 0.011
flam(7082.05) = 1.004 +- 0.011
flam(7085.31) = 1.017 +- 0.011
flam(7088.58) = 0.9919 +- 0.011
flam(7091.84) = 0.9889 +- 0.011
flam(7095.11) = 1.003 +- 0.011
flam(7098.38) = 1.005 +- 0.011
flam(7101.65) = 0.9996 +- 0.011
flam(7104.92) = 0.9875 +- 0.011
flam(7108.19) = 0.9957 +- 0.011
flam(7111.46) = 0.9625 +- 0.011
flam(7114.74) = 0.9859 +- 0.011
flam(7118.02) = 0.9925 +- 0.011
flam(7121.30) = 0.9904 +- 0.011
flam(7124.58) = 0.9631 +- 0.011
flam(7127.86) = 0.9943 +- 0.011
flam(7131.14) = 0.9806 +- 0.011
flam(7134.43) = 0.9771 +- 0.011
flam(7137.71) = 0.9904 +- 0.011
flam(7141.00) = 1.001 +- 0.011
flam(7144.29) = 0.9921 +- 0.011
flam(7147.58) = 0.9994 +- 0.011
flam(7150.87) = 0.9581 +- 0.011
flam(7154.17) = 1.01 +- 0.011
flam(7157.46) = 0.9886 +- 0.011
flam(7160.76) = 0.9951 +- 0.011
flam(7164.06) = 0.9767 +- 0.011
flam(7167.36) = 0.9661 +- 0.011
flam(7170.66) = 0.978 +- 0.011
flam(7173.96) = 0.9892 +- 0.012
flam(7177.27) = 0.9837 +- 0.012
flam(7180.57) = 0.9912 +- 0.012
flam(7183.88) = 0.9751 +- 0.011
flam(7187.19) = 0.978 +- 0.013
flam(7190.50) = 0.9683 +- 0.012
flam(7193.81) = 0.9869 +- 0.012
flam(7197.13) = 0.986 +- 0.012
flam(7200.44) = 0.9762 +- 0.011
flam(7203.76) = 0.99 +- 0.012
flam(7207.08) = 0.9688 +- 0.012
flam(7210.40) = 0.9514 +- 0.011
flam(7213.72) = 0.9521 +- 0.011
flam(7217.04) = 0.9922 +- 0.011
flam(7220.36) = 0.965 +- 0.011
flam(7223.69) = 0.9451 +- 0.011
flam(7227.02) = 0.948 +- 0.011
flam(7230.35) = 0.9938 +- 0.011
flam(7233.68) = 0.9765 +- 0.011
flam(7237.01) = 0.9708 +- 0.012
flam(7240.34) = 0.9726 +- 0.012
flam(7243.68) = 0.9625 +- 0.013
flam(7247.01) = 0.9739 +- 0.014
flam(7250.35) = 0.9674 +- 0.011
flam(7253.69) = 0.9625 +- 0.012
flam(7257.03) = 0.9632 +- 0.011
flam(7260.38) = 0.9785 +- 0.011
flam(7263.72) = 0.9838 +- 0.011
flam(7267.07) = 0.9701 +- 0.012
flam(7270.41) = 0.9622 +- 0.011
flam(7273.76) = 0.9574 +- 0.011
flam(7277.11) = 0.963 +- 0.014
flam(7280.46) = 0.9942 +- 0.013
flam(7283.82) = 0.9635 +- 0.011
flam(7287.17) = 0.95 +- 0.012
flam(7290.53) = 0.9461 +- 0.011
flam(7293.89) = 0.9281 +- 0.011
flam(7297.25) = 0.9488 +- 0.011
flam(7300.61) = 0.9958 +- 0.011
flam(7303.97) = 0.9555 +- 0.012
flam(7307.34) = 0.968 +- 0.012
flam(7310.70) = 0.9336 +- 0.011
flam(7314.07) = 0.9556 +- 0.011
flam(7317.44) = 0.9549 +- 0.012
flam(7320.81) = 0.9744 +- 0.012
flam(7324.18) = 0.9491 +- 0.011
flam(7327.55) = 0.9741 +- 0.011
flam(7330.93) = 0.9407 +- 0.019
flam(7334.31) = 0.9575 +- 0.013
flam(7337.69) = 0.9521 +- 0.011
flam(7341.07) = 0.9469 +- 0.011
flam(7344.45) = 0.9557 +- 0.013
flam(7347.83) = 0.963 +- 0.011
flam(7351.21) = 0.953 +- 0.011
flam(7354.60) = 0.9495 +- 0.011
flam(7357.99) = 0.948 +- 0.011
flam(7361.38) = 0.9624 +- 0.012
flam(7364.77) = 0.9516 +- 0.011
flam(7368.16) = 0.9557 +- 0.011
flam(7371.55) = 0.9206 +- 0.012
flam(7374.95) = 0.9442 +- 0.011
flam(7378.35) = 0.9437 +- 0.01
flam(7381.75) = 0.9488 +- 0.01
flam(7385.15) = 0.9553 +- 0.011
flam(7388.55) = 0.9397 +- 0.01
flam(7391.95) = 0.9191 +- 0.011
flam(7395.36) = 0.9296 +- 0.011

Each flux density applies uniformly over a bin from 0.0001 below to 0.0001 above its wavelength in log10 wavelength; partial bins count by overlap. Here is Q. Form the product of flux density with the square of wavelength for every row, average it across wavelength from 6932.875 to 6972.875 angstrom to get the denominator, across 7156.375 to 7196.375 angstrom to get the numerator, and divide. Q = 1.0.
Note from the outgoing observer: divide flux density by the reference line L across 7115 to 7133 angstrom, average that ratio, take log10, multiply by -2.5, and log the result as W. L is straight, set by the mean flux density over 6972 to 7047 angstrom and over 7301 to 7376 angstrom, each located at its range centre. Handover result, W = 0.01 mag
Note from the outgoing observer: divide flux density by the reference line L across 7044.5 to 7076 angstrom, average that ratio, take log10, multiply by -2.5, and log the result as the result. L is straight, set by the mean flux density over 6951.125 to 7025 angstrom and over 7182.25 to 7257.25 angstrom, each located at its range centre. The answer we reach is 0.00 mag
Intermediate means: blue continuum 1.02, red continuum 0.971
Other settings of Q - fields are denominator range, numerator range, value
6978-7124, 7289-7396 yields 1.03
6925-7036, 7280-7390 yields 1.03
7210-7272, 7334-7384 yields 1.01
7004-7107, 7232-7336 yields 1.02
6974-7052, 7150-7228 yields 1.01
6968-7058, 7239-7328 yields 1.02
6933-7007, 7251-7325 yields 1.02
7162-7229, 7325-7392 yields 1.02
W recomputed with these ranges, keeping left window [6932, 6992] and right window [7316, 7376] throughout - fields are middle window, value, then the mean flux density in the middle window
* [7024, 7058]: 0.00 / 1.01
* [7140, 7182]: 0.00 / 0.987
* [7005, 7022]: 0.01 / 1.01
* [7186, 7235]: 0.01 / 0.972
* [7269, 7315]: 0.01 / 0.959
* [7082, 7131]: 0.01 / 0.991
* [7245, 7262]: 0.00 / 0.969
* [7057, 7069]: 0.00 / 1.01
